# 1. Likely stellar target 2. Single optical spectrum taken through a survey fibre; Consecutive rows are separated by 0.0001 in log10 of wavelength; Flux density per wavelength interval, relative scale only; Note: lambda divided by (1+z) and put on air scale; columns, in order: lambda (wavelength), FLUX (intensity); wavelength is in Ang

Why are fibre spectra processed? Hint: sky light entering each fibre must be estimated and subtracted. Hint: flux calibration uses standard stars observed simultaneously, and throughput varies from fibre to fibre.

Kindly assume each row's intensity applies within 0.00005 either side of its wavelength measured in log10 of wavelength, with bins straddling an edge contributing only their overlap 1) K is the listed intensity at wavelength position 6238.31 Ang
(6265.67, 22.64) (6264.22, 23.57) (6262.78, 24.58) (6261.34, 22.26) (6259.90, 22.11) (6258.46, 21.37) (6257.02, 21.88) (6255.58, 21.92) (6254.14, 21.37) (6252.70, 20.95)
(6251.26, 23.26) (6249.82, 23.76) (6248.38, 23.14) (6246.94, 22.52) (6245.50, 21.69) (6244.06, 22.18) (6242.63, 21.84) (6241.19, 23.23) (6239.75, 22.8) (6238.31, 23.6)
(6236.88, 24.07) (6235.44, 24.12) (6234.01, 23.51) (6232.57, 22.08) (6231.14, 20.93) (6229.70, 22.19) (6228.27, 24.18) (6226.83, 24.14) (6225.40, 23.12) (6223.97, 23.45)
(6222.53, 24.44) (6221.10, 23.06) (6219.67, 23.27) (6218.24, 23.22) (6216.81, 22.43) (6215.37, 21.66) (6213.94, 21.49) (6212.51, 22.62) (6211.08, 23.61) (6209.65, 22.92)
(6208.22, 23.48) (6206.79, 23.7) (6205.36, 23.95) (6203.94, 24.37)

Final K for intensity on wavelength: 23.6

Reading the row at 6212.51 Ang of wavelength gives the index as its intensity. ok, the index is 22.62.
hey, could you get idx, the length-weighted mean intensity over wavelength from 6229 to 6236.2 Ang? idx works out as 22.6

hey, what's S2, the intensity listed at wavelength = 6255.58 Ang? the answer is 21.92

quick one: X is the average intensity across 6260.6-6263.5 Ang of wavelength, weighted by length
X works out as 23.4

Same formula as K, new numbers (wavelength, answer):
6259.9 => 22.11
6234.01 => 23.51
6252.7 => 20.95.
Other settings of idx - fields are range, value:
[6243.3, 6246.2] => 22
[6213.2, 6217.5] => 21.8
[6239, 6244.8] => 22.5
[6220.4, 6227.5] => 23.6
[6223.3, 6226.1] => 23.3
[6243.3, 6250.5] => 22.7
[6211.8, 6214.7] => 22.1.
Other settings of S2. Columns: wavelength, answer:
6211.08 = 23.61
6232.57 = 22.08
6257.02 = 21.88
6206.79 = 23.7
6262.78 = 24.58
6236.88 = 24.07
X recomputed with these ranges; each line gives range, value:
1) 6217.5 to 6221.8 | 23.2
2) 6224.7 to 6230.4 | 23.4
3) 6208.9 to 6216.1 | 22.4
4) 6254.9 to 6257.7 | 21.9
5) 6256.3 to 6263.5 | 22.5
